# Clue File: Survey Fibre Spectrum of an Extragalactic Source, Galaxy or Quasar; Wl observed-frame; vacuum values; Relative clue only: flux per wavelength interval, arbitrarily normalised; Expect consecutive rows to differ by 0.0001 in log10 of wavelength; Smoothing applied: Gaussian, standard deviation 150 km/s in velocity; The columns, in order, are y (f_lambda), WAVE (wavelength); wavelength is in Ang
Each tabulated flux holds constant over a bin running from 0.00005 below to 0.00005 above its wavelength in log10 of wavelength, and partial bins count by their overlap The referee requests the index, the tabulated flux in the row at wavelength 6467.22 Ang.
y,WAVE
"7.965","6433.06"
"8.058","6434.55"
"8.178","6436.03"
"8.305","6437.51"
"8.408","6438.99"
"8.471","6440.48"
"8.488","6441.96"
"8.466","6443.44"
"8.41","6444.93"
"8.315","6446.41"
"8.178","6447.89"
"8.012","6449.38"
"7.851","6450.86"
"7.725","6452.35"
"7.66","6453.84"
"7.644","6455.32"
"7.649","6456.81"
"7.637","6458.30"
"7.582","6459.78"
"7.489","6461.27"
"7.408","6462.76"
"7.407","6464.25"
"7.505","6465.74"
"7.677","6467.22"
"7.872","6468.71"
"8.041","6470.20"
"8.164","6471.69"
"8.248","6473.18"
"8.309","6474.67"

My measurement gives 7.677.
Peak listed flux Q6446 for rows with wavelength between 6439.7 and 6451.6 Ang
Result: 8.488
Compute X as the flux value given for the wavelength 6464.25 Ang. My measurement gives 7.407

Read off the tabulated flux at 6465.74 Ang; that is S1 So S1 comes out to 7.505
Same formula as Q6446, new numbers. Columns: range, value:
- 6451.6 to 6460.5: 7.725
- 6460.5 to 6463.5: 7.489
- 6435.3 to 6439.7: 8.408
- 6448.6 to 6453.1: 8.012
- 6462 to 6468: 7.677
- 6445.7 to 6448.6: 8.315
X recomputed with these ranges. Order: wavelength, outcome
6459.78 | 7.582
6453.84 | 7.66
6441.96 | 8.488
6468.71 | 7.872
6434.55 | 8.058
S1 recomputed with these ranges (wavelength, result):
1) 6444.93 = 8.41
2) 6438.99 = 8.408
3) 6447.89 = 8.178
